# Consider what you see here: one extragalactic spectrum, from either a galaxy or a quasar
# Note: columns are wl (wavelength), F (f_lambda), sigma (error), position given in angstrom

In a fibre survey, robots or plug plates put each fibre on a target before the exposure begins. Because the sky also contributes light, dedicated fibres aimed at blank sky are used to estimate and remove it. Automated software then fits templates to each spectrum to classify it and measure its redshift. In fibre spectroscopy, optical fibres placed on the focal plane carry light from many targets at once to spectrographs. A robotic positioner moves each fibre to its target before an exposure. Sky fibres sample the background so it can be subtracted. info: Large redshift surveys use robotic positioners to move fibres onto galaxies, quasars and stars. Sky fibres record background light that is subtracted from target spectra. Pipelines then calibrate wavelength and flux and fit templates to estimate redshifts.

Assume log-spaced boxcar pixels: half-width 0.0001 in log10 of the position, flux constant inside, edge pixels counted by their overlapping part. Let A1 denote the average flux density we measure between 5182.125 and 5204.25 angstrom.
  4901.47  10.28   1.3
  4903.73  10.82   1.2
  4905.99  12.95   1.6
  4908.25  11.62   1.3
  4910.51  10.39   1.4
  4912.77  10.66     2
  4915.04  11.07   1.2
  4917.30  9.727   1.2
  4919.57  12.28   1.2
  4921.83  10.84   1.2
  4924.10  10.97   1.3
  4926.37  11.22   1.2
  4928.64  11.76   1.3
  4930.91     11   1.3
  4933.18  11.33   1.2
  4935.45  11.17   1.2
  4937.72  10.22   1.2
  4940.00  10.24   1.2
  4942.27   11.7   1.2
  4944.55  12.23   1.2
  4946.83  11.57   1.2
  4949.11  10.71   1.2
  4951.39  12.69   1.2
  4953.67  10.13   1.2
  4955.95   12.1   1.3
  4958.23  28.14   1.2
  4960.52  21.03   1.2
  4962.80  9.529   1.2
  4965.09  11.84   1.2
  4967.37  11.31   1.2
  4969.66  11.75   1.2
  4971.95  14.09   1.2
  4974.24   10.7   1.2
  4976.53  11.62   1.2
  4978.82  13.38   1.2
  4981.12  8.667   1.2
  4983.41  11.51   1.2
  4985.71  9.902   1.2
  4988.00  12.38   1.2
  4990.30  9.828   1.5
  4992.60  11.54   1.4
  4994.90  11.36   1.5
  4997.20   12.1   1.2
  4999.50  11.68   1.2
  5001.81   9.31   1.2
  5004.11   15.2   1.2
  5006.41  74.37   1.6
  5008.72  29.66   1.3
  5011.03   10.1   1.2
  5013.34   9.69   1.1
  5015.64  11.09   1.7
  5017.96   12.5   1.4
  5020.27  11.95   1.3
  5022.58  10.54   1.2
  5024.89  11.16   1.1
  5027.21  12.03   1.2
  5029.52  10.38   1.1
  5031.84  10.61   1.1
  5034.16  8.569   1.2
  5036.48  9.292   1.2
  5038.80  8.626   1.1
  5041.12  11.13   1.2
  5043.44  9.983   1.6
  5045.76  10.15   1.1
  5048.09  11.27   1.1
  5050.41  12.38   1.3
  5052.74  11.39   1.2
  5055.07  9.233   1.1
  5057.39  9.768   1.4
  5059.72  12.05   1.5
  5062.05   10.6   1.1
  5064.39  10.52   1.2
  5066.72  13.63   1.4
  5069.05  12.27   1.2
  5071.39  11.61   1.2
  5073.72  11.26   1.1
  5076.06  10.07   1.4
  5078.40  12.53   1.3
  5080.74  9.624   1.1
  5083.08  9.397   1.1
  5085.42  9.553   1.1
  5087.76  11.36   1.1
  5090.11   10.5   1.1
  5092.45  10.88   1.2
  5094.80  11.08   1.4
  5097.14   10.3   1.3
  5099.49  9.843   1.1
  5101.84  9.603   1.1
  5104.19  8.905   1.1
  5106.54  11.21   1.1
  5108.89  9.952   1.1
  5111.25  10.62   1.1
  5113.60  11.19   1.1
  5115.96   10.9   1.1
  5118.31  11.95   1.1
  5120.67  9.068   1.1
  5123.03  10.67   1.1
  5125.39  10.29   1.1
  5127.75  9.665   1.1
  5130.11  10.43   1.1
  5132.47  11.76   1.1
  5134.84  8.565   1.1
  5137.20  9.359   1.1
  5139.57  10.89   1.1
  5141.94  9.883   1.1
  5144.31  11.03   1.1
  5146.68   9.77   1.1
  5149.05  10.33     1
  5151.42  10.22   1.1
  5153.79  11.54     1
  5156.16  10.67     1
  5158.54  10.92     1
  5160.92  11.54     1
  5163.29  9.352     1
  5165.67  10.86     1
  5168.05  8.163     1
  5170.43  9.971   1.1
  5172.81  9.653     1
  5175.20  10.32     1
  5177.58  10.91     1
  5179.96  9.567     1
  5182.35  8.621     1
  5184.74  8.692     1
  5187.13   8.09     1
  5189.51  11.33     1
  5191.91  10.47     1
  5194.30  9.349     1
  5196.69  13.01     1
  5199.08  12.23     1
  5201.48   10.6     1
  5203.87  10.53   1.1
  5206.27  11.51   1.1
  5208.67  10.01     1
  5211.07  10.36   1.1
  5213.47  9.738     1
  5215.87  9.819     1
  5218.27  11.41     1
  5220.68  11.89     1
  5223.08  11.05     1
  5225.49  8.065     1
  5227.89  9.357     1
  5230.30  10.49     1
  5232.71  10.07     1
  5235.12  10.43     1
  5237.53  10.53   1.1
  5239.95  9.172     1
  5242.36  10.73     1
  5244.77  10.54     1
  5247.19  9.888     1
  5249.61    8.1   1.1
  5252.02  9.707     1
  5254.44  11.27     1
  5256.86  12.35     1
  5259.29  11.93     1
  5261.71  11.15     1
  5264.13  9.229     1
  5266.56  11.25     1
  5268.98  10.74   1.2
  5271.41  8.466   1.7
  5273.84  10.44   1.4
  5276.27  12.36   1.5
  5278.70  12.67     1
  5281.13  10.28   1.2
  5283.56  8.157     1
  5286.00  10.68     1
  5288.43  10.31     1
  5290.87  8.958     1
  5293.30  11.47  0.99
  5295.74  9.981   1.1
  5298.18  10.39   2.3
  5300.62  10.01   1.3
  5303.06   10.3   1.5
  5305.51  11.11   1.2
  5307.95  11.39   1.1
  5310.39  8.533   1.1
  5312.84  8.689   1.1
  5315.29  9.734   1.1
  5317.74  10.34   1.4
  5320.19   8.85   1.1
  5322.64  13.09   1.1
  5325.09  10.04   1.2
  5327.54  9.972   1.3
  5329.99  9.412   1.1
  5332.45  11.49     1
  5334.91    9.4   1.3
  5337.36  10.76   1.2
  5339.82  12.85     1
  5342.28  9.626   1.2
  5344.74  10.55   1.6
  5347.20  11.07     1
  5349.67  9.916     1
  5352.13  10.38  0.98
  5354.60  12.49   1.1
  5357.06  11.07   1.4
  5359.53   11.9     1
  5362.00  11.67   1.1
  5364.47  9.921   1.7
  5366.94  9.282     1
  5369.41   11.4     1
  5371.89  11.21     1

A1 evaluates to 10.4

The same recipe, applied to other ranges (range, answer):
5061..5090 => 11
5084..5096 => 10.7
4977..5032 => 14.7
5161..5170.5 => 9.77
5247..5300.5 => 10.4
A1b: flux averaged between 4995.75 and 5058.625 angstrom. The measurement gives 13.8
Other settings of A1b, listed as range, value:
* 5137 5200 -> 10.3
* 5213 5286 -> 10.4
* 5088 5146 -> 10.4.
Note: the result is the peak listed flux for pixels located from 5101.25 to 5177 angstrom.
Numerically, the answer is 11.95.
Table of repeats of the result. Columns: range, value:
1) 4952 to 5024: 74.37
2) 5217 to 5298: 12.67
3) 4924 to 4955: 12.69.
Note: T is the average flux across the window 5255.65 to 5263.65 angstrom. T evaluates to 11.6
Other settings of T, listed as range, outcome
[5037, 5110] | 10.7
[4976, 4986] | 11.1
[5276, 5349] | 10.4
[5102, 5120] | 10.6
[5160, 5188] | 9.64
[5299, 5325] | 10.2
